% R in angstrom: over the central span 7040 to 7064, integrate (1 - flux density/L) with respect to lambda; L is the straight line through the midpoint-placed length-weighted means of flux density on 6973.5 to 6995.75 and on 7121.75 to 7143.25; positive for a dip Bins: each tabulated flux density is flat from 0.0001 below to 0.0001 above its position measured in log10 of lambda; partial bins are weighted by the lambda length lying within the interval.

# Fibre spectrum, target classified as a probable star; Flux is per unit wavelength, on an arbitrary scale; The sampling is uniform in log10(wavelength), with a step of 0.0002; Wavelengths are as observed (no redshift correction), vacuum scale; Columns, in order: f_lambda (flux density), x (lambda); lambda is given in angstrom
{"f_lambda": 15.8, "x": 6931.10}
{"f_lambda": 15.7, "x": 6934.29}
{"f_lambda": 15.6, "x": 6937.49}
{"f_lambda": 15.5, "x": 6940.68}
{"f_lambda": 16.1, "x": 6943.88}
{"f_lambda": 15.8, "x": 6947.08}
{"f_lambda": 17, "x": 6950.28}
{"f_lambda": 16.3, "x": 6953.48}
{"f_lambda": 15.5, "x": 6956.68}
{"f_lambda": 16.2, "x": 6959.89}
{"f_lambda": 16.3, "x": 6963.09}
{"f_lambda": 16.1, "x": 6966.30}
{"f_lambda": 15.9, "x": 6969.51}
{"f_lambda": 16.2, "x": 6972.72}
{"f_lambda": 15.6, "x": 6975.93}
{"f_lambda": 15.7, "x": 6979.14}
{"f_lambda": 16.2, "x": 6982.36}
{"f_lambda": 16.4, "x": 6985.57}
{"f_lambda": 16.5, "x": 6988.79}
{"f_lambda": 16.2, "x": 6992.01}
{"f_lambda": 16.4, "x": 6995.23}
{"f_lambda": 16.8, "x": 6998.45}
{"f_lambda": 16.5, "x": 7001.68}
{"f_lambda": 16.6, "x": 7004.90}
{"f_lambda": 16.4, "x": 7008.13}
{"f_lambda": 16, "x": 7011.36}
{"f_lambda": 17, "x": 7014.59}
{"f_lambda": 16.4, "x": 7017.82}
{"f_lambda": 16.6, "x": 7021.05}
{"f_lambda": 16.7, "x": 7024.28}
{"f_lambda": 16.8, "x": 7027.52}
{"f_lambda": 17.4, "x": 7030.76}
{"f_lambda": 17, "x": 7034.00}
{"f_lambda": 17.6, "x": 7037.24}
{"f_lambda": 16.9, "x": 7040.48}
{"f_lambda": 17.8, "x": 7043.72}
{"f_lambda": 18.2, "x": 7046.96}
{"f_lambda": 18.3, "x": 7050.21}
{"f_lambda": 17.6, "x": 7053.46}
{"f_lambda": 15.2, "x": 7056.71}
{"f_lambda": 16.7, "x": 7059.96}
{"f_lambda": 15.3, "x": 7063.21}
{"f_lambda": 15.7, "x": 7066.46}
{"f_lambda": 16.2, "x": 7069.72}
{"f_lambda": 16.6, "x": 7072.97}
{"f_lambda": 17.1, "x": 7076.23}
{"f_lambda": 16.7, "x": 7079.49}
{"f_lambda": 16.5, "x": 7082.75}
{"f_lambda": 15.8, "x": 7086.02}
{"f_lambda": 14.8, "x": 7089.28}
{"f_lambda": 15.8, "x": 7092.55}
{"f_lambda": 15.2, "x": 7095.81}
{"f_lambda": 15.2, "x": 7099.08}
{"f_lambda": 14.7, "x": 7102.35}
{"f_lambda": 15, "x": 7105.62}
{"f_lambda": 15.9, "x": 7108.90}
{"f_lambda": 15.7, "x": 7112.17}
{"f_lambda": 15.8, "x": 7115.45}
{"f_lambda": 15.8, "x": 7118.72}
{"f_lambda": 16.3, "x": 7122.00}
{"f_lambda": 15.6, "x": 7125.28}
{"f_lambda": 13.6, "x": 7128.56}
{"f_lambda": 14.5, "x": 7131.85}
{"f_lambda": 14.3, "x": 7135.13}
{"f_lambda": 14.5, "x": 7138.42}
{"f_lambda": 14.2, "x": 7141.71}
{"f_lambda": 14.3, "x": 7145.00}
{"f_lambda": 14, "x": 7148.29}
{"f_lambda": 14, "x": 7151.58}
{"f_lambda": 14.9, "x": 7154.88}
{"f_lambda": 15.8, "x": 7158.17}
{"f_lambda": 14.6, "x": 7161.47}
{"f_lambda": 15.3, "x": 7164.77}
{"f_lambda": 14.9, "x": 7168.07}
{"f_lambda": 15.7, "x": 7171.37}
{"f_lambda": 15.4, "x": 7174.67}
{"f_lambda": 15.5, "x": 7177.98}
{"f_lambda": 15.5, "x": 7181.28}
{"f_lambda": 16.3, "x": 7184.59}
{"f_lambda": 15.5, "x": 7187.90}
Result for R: -2.5 angstrom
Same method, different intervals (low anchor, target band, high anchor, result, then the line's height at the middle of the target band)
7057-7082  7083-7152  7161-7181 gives 3.4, 15.8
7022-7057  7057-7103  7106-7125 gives 1.7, 16.5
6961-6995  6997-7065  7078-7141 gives -4.5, 15.8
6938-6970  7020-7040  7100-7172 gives -1.8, 15.6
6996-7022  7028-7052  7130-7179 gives -2.1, 16.2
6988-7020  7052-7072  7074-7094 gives 0.1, 16.2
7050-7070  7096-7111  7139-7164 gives 0.3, 15.5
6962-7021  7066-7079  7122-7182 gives -0.8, 15.6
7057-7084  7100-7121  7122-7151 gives -0.4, 15.2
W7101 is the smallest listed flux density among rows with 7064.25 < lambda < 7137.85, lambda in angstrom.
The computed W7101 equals 13.6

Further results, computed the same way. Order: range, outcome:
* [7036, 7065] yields 15.2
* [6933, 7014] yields 15.5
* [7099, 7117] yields 14.7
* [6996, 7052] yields 16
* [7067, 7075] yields 16.2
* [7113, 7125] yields 15.8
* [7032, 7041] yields 16.9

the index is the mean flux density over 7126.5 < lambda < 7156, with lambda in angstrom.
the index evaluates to 14.3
